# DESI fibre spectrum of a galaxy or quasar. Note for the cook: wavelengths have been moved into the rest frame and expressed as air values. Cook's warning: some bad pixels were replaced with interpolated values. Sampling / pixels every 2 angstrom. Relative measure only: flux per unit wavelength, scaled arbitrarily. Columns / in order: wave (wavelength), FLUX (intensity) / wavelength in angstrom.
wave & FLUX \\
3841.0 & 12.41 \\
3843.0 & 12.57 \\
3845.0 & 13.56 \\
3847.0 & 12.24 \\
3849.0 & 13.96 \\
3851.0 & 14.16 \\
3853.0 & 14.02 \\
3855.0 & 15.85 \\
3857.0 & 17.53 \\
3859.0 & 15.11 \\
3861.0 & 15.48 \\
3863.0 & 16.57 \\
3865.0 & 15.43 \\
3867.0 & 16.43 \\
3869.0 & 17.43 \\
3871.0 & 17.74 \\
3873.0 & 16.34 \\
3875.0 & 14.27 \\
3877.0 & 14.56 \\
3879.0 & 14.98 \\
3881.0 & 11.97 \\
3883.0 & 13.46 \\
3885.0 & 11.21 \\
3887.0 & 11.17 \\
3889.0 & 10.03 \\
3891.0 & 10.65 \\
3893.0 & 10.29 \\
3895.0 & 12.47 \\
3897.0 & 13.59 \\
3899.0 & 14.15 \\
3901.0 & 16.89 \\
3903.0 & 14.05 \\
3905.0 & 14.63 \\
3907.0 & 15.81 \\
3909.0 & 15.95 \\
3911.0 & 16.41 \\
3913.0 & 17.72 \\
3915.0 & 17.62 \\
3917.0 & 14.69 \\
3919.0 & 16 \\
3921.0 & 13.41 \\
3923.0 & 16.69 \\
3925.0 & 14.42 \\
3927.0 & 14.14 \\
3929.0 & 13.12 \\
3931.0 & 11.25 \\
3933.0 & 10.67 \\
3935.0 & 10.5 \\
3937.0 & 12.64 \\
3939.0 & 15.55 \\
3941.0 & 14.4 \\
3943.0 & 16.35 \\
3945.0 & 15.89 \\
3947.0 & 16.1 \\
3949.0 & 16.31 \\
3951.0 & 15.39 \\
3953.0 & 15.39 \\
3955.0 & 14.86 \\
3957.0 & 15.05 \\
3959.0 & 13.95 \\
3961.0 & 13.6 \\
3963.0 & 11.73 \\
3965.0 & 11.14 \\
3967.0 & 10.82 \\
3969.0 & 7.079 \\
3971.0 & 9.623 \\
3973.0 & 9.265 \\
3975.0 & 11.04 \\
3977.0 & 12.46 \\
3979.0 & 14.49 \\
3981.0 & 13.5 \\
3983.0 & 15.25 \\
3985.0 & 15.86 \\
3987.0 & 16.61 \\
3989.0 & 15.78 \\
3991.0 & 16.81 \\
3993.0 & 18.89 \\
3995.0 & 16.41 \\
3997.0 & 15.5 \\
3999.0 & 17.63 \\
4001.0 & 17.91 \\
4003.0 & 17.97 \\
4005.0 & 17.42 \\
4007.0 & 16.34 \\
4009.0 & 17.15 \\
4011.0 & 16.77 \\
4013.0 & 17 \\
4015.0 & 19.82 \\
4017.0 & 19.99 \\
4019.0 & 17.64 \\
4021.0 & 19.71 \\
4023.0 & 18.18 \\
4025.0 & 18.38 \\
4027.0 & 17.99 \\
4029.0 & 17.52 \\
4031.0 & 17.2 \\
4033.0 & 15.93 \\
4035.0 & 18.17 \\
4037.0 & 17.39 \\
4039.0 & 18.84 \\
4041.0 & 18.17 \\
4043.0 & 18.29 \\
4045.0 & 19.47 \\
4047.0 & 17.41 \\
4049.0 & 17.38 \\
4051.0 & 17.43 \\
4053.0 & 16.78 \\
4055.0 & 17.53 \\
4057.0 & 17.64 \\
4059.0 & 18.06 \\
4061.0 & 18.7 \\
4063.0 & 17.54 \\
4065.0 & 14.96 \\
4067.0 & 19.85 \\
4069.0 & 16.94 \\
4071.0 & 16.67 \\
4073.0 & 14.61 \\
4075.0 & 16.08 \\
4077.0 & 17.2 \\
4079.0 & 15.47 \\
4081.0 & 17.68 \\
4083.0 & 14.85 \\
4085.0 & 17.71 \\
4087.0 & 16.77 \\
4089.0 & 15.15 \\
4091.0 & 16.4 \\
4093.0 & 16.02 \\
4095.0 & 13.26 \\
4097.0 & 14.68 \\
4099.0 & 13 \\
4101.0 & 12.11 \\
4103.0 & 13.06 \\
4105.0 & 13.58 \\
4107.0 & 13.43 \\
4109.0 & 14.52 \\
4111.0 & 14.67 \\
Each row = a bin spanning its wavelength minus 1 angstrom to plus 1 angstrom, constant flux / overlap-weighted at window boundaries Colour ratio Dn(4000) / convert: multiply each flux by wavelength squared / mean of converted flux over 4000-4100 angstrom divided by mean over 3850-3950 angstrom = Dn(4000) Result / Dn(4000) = 1.3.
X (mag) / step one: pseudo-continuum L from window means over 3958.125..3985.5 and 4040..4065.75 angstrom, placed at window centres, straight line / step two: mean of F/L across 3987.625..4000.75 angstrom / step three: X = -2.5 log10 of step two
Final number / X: -0.235 mag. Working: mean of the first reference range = 12.1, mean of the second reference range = 17.7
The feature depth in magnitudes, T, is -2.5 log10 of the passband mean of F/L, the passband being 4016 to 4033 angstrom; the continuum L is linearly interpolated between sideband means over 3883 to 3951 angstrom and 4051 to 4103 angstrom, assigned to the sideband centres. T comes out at -0.17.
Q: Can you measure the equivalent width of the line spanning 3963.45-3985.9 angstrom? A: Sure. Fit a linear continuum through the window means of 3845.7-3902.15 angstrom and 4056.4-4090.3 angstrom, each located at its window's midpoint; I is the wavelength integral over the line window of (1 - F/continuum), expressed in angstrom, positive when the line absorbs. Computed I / 5.3 angstrom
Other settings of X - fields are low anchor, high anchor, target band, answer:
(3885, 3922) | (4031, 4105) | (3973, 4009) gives -0.02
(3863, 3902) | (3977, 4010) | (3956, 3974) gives 0.35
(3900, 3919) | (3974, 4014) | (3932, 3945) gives 0.18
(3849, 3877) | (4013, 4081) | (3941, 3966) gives 0.14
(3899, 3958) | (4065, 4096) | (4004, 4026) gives -0.15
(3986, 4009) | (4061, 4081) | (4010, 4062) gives -0.07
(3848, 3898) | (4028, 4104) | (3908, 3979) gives 0.10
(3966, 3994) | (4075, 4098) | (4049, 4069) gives -0.15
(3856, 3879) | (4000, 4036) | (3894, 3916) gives 0.07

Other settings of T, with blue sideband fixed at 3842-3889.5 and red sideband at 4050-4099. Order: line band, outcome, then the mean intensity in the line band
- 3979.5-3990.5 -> 0.01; 15.4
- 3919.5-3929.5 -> 0.04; 14.5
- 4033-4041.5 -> -0.11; 17.9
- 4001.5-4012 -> -0.09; 17.2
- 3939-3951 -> -0.04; 15.8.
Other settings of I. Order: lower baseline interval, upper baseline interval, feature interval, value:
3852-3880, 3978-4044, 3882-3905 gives 5.0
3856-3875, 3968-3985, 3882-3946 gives 1.7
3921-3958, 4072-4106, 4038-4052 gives -3.0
